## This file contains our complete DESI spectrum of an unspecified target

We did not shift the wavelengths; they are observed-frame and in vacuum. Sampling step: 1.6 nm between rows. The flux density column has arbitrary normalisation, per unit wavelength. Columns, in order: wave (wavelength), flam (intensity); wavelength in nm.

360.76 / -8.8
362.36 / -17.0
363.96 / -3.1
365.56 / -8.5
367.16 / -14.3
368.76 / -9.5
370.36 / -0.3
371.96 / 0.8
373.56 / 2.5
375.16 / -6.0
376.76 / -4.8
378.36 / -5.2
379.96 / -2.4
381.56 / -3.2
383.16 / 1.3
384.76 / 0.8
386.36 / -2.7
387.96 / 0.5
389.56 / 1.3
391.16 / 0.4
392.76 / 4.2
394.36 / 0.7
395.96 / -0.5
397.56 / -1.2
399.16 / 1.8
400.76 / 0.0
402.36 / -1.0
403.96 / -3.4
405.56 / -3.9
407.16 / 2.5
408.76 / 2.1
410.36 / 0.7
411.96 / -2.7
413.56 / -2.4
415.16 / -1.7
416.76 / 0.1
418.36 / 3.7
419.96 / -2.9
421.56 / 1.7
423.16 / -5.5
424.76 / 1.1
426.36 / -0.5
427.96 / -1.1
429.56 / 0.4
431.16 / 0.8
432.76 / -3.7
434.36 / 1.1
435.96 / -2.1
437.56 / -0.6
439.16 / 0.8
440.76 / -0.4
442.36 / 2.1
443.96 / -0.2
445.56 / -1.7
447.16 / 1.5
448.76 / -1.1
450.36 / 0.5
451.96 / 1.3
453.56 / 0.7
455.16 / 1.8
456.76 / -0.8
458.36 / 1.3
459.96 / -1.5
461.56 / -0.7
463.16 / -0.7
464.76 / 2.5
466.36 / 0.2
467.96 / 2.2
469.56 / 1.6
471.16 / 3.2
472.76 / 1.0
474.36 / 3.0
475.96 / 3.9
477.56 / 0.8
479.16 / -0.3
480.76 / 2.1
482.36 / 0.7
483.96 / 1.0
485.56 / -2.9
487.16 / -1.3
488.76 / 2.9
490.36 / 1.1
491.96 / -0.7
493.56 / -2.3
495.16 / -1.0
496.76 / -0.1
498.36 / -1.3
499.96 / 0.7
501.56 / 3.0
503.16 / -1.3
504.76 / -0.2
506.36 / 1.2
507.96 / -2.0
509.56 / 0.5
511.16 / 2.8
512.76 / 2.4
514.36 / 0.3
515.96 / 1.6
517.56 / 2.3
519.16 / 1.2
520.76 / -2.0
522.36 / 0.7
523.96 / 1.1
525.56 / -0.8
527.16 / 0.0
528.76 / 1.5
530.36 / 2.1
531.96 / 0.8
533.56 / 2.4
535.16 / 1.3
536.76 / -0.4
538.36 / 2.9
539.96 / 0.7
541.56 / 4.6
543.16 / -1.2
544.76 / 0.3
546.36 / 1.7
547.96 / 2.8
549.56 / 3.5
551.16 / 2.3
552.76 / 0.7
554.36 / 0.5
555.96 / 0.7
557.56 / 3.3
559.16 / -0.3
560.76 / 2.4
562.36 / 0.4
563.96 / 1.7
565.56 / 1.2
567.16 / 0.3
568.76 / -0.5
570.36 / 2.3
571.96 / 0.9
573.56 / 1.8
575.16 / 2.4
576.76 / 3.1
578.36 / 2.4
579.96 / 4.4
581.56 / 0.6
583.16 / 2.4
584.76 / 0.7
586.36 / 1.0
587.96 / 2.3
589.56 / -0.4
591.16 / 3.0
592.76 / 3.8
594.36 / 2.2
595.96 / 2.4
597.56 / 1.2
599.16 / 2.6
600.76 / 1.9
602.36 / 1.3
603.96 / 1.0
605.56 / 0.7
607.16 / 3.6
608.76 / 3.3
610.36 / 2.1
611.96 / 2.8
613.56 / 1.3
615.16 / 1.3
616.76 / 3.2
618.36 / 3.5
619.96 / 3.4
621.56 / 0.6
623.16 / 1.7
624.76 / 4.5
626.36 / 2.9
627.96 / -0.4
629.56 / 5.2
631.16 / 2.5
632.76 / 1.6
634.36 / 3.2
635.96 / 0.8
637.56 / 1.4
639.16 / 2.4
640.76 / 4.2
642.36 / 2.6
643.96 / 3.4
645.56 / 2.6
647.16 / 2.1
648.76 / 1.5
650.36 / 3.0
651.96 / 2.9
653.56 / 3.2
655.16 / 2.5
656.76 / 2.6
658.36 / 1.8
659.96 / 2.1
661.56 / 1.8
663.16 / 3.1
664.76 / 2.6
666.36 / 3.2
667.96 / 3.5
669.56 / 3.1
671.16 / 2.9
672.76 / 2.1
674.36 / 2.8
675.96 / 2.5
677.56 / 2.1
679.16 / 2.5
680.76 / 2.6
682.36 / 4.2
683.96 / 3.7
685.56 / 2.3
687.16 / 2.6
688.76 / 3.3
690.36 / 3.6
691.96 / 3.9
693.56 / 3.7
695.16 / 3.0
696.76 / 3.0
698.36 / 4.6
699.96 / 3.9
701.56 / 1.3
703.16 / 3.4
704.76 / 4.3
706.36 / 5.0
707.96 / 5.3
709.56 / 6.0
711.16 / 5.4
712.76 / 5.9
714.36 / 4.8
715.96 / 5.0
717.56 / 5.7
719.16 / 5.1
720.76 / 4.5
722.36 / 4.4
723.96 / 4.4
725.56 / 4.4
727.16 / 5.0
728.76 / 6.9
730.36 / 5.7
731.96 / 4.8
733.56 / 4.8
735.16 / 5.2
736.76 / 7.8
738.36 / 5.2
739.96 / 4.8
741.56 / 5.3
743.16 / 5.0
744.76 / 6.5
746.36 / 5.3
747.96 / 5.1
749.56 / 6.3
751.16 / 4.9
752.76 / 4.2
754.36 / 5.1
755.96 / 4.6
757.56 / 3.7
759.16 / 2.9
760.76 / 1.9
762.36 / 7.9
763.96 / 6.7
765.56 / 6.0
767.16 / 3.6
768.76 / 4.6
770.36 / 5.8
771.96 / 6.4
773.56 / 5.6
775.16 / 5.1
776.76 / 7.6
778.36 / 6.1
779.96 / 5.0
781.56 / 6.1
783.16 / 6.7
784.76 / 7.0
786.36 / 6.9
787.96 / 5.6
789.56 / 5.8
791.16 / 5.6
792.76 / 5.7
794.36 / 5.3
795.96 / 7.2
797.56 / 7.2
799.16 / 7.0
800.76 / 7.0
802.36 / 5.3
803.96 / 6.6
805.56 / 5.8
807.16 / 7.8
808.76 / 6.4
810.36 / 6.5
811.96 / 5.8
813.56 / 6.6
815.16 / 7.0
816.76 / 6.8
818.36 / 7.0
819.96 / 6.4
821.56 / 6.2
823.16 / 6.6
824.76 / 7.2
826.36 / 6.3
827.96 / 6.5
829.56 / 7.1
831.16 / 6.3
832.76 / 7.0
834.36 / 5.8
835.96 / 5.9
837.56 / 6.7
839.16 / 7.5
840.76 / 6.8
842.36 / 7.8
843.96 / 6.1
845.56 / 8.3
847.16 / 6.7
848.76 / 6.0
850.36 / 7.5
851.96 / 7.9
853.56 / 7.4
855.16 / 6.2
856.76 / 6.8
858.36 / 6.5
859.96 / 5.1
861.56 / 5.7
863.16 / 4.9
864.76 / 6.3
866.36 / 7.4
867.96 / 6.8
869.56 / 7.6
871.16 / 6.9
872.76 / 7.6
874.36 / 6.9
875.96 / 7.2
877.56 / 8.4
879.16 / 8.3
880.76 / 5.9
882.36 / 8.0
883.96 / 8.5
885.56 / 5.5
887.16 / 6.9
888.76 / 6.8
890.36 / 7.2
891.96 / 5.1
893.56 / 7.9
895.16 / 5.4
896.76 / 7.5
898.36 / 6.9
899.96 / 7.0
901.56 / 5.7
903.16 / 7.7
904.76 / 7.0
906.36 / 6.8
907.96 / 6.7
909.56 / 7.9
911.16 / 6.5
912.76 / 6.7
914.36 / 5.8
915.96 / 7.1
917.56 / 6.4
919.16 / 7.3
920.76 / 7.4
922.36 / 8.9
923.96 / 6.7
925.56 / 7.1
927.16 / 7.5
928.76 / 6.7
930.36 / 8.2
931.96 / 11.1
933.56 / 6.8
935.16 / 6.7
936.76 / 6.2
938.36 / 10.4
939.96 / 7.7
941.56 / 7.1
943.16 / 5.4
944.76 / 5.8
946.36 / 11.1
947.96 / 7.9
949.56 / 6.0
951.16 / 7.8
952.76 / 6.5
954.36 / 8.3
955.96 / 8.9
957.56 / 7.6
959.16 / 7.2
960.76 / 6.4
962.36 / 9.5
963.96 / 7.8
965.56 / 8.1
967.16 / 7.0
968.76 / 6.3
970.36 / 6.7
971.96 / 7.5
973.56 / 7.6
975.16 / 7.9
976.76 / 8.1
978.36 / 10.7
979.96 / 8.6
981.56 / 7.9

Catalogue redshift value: 0.768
